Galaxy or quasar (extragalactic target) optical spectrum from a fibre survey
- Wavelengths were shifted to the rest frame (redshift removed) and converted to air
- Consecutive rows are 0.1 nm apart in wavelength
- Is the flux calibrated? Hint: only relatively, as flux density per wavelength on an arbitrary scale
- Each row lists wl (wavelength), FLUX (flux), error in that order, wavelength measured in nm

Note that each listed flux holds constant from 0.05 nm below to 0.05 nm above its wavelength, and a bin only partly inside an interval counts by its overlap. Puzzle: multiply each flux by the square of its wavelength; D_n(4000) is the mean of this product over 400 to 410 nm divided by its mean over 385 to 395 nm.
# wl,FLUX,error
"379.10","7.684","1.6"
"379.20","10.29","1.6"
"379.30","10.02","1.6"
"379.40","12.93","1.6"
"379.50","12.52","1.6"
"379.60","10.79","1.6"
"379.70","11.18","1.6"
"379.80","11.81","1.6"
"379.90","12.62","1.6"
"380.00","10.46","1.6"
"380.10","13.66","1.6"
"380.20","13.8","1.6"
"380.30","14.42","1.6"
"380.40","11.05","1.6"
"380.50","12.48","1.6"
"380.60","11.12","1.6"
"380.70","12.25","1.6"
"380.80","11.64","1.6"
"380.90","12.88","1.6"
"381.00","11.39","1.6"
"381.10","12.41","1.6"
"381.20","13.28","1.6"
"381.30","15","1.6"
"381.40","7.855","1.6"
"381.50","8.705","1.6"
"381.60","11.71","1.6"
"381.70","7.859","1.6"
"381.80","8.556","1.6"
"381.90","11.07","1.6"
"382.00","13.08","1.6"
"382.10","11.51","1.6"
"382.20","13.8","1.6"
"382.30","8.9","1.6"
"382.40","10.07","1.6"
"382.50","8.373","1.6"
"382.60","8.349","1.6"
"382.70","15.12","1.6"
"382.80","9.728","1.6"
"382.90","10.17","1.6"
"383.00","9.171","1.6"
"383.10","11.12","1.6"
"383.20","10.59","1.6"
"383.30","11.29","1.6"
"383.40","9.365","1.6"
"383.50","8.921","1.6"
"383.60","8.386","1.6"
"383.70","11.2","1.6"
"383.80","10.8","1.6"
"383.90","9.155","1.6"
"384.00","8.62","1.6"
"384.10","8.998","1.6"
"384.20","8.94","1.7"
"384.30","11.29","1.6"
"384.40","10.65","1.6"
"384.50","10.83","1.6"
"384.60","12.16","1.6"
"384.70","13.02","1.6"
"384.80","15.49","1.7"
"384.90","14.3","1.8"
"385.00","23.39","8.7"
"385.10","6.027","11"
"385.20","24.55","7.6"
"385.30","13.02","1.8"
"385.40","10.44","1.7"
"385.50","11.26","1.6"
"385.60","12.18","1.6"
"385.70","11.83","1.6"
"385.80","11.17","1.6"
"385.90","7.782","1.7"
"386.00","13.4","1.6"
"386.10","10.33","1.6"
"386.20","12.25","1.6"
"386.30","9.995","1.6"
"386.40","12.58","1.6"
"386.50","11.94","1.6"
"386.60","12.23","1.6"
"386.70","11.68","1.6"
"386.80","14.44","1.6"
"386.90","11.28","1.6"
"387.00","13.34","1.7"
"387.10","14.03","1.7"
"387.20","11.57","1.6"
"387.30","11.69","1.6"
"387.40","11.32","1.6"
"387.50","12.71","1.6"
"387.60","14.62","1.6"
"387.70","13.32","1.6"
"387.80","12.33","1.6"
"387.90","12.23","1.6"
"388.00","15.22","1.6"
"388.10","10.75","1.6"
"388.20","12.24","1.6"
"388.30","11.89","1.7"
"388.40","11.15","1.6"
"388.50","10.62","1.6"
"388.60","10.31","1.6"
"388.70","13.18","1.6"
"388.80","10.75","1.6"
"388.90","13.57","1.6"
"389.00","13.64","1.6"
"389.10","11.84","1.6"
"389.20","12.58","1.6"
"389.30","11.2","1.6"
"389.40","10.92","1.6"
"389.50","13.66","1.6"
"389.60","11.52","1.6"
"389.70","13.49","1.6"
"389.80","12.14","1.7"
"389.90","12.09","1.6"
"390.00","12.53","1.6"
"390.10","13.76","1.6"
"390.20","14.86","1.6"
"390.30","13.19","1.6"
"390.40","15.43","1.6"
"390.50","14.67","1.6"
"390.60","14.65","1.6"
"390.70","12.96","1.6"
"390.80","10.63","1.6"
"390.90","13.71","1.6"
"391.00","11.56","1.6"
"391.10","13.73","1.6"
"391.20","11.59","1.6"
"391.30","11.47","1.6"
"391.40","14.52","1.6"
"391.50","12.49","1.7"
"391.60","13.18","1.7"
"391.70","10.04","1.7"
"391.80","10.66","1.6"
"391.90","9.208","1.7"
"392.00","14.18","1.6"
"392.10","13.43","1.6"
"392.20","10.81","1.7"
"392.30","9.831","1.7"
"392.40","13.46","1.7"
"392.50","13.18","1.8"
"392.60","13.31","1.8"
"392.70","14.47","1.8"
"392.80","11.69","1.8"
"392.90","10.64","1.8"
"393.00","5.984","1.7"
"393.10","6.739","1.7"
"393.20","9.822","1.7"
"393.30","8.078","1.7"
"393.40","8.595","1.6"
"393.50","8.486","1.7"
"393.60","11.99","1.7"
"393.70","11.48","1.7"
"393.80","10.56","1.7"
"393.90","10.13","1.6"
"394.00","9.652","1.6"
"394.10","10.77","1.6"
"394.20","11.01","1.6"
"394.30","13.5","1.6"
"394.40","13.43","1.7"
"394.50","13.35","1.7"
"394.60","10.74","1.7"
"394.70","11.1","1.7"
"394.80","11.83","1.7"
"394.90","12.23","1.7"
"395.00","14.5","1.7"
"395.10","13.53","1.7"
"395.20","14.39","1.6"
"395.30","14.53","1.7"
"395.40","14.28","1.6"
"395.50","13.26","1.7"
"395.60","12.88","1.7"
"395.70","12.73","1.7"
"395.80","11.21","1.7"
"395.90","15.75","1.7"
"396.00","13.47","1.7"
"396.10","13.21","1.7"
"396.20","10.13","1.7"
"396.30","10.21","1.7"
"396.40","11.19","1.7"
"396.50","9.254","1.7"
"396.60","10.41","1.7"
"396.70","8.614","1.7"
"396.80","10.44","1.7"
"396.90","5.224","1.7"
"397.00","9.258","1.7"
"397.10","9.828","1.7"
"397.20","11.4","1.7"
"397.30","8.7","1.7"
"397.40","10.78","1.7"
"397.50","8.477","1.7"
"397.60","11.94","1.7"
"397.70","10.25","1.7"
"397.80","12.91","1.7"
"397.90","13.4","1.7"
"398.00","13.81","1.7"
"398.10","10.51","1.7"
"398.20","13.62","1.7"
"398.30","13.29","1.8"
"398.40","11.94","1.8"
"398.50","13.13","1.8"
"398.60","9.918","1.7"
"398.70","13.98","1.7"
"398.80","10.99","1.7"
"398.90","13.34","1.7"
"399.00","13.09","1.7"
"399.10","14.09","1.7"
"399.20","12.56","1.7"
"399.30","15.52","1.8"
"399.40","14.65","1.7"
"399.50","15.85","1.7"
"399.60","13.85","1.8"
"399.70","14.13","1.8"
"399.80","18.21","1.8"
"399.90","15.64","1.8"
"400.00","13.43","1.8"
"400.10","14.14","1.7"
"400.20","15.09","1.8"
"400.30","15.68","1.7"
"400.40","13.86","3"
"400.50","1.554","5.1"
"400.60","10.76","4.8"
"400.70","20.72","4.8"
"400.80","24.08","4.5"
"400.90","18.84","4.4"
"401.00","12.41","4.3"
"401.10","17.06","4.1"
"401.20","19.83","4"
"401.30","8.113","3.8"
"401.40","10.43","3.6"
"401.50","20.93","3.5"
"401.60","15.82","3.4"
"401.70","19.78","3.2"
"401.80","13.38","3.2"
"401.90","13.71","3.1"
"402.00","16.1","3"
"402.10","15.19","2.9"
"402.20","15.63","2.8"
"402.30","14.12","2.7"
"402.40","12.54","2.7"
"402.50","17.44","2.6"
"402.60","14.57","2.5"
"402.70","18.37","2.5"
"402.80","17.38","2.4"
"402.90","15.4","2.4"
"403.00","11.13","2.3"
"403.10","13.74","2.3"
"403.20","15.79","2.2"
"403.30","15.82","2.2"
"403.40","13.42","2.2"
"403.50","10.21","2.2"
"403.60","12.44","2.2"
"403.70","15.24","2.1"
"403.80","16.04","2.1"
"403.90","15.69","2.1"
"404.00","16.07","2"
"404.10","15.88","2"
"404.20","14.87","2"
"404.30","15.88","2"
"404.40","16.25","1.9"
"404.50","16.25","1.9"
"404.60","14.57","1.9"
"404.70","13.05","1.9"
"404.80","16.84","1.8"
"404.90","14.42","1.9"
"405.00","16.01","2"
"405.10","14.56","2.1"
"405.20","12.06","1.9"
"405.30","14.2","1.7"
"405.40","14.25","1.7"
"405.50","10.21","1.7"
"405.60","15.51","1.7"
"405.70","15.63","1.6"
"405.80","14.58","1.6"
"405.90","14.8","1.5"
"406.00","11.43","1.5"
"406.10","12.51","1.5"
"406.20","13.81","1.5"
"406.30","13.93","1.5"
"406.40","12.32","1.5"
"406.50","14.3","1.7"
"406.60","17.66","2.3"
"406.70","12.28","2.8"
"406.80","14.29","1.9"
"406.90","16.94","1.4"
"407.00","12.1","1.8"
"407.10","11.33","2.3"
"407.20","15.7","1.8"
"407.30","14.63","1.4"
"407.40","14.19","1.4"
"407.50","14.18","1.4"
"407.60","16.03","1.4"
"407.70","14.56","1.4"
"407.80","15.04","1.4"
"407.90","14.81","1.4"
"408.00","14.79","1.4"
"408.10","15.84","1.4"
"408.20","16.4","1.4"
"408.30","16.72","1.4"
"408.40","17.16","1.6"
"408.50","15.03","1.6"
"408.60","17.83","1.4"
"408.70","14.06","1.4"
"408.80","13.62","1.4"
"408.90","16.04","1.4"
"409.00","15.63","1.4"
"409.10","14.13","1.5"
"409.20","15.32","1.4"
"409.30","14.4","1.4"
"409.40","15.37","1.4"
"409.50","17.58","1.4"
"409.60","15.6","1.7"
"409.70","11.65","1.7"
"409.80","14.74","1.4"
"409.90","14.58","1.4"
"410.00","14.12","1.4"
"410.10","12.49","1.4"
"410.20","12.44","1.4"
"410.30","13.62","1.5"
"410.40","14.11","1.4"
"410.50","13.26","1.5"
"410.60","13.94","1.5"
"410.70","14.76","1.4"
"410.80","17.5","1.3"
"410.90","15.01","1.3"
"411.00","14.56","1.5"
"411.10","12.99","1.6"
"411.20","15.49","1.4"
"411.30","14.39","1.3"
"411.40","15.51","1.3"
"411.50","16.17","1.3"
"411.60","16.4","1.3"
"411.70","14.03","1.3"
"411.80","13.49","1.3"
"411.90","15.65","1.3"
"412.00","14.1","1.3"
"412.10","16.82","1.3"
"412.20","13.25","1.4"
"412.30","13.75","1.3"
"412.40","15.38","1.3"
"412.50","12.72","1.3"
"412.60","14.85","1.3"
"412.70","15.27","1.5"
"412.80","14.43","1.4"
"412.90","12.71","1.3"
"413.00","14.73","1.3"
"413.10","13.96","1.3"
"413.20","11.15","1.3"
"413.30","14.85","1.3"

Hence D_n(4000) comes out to 1.3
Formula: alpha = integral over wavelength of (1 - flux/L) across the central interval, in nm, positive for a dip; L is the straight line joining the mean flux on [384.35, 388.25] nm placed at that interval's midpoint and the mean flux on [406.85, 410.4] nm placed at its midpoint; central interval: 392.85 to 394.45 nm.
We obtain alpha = 0.40 nm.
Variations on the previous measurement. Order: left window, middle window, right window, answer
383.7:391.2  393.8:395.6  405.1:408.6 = 0.098 nm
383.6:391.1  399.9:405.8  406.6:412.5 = -0.354 nm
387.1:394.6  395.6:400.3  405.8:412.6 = 0.261 nm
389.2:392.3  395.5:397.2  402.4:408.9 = 0.307 nm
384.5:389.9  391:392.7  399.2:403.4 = 0.143 nm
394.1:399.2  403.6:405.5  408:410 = -0.115 nm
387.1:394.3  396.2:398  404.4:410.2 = 0.379 nm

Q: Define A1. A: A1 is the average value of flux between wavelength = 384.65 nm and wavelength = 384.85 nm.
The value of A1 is 14.3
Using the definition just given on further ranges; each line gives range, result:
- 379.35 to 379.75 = 11.9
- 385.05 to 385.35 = 14.5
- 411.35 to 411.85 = 15.1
